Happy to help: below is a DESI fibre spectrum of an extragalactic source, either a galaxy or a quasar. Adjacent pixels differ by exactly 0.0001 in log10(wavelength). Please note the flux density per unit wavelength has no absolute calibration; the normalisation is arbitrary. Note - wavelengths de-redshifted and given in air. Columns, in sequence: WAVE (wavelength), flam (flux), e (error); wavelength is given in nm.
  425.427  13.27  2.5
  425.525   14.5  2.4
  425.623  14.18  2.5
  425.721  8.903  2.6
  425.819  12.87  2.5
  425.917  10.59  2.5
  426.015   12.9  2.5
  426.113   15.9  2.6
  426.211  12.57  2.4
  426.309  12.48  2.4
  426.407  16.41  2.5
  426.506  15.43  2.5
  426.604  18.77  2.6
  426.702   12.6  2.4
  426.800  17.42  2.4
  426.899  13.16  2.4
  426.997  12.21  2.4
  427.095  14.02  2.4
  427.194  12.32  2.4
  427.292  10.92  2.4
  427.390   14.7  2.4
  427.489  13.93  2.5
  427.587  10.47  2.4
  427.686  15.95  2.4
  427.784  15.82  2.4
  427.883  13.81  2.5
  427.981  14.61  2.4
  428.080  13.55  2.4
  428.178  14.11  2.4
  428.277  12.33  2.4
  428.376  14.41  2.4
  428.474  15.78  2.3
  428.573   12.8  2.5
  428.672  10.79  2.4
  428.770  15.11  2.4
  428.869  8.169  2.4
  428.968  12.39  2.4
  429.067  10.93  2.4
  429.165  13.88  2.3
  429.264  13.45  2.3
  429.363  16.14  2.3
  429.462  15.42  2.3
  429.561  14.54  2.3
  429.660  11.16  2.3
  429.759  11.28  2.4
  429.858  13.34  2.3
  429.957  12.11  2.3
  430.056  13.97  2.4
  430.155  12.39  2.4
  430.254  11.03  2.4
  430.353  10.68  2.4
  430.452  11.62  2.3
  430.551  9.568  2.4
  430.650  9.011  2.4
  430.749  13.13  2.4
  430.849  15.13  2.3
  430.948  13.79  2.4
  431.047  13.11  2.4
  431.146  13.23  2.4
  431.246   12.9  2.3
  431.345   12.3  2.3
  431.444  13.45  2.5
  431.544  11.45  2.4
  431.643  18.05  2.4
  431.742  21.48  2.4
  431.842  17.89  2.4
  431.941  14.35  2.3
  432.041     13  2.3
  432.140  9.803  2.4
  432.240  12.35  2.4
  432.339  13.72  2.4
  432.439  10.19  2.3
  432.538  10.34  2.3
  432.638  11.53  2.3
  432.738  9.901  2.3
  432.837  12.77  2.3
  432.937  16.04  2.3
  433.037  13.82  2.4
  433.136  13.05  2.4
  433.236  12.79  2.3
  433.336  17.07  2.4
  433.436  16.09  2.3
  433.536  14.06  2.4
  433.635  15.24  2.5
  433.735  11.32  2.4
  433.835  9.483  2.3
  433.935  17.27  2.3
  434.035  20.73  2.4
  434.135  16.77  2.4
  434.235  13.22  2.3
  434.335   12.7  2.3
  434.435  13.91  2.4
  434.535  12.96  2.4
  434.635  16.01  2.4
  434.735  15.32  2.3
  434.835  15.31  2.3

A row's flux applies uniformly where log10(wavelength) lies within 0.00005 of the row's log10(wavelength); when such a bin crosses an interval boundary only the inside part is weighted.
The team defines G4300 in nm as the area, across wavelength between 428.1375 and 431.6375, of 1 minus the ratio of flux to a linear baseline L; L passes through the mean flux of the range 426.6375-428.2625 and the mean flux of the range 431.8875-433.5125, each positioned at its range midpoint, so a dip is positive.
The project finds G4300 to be 0.158 nm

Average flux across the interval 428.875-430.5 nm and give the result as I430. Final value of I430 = 12.6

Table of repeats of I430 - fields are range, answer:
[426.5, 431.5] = 13.2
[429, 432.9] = 12.9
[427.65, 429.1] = 13.4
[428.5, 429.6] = 13.1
